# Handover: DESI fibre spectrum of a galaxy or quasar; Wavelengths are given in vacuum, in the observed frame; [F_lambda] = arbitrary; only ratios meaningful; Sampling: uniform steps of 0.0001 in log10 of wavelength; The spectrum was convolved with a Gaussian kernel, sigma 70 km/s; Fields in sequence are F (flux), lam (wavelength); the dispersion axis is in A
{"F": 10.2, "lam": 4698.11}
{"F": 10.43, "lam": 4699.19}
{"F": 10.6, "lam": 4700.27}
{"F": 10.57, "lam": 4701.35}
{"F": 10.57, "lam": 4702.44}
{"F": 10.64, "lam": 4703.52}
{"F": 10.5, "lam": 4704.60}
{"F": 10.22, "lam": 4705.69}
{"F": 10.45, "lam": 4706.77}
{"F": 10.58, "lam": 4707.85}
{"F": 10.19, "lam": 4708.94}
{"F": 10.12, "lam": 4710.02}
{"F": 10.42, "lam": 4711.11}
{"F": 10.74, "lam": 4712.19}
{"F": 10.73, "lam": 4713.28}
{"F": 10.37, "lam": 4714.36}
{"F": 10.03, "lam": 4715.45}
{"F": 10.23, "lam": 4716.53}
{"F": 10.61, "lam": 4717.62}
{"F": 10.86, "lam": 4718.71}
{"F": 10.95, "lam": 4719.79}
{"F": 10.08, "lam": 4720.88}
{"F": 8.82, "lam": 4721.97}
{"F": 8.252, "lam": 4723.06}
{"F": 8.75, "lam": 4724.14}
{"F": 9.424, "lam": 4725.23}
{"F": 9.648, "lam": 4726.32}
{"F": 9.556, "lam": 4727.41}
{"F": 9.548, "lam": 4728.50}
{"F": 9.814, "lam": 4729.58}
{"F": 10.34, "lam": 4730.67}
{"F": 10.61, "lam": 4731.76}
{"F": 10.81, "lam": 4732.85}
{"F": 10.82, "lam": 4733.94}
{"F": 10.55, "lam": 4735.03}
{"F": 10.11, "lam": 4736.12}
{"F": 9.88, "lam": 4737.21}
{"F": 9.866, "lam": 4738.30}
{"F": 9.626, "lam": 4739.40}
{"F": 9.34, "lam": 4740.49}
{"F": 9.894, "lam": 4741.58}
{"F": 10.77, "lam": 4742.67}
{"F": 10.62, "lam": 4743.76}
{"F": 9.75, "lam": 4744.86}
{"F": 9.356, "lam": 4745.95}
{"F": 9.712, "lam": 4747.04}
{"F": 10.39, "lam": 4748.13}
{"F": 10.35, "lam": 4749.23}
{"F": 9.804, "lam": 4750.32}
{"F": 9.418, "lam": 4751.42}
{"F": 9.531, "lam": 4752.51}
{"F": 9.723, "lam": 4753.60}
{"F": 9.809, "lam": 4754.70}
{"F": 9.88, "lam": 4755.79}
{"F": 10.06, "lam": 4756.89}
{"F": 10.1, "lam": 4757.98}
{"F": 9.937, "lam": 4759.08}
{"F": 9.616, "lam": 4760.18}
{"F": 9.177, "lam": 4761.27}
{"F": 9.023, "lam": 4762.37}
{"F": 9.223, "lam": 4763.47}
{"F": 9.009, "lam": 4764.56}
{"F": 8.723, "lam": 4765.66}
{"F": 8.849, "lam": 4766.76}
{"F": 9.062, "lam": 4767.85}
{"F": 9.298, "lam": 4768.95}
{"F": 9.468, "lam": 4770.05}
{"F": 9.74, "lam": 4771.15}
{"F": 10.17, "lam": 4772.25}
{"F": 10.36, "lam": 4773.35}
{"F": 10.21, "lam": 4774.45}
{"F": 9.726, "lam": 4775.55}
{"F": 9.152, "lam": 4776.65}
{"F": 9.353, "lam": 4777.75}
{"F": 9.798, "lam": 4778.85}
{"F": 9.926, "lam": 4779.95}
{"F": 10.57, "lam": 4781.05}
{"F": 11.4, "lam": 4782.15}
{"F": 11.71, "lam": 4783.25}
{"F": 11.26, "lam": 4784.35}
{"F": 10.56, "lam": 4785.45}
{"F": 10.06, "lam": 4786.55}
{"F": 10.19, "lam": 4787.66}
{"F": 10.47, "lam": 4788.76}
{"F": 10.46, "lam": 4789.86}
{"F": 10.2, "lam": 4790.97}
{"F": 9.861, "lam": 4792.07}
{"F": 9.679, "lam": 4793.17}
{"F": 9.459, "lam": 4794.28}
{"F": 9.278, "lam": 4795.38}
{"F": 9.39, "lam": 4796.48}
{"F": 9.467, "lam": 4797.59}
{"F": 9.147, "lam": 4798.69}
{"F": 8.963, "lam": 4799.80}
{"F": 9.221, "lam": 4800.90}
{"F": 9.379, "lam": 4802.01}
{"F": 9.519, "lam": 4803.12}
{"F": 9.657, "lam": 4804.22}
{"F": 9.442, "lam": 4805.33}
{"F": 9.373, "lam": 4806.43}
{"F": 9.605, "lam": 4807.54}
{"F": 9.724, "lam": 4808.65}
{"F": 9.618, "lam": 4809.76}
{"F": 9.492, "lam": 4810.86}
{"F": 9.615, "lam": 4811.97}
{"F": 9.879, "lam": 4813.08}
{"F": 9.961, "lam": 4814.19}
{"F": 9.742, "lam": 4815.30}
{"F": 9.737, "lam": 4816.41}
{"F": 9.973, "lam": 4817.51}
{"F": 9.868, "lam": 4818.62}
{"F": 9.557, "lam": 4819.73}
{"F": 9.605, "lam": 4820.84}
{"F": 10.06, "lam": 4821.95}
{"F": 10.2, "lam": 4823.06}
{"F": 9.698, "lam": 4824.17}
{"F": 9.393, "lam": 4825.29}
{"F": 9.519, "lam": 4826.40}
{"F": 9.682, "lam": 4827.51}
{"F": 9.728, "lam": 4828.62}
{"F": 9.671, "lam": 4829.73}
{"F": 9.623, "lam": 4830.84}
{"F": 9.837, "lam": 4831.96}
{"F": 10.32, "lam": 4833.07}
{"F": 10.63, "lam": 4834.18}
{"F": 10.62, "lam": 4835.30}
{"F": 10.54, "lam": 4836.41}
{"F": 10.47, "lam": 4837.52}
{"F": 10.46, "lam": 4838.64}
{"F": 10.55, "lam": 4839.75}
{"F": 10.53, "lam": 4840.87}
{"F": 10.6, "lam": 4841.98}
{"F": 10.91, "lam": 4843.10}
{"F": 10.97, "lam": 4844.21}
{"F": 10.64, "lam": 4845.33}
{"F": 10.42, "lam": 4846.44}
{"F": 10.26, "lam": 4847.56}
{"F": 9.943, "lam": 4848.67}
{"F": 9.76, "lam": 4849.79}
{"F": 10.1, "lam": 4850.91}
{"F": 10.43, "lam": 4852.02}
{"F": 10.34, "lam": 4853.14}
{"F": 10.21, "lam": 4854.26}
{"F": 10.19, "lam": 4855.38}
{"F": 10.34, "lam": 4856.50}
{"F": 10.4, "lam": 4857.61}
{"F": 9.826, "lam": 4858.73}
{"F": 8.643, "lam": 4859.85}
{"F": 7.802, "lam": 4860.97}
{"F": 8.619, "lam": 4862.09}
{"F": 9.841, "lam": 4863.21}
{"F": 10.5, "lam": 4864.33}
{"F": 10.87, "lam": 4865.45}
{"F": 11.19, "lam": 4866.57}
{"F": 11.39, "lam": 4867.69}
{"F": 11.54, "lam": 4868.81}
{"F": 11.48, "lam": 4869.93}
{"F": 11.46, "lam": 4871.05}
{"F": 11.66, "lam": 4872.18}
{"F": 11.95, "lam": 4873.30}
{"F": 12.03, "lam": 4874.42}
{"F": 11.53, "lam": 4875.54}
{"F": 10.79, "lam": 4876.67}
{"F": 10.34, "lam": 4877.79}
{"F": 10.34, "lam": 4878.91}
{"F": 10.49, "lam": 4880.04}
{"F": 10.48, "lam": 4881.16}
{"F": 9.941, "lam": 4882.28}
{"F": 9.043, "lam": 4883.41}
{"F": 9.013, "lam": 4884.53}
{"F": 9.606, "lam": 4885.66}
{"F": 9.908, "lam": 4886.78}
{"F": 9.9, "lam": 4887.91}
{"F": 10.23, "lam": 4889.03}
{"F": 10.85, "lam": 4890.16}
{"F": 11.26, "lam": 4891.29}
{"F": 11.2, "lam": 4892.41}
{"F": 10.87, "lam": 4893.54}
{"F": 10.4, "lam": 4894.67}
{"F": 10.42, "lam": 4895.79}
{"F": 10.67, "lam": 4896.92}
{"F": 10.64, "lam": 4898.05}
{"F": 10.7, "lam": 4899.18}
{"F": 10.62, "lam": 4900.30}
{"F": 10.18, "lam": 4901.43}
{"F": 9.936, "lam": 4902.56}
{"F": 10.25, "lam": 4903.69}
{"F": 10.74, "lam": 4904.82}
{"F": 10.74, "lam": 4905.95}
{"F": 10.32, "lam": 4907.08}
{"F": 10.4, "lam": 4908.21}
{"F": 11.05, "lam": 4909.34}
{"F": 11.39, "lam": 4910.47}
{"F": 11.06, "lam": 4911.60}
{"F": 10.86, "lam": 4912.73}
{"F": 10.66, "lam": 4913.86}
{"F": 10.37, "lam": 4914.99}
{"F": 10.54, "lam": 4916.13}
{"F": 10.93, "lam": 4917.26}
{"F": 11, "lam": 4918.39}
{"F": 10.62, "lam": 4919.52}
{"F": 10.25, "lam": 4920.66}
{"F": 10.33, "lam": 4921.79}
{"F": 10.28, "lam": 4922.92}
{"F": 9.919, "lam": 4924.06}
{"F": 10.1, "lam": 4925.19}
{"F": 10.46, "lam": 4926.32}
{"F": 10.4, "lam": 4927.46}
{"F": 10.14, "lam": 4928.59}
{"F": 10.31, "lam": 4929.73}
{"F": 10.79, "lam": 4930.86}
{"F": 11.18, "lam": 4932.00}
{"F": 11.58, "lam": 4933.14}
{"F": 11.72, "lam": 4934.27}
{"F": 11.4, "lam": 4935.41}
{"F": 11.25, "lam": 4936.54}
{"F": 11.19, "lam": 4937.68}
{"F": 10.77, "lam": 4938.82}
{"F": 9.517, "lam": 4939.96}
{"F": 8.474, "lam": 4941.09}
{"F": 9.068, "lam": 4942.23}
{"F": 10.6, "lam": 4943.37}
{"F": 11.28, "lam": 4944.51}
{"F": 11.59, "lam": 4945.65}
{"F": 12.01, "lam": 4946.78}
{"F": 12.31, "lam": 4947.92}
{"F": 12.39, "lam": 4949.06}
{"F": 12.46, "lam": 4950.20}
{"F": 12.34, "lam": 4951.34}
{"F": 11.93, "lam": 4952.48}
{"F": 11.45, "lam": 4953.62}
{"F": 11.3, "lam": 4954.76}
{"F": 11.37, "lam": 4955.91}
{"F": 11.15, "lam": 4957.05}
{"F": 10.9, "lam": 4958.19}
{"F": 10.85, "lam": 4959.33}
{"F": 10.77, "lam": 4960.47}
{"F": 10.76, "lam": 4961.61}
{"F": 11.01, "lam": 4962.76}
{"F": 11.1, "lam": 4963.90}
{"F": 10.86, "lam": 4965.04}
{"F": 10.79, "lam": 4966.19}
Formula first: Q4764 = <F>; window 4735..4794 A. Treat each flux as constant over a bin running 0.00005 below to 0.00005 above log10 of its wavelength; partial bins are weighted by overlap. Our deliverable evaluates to 9.89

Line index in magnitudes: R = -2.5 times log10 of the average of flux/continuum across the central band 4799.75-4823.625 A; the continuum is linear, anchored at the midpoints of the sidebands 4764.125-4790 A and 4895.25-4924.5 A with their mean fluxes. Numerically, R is 0.05 mag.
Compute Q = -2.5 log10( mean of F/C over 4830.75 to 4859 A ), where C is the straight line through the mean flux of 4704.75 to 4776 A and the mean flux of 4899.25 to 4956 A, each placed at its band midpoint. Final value 0.01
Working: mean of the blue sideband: 9.9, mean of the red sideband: 10.8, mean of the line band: 10.4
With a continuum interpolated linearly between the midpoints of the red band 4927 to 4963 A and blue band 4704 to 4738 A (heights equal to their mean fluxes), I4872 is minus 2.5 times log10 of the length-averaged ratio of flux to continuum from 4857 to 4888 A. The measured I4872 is 0.04 mag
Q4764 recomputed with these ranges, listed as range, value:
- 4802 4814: 9.59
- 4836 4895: 10.4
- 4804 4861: 9.99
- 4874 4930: 10.5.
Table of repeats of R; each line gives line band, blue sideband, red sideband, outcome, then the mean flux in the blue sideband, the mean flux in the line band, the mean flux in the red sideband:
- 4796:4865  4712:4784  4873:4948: 0.04 mag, 9.89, 9.88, 10.6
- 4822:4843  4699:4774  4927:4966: 0.03 mag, 9.95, 10.1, 11.1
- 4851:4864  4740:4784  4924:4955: 0.08 mag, 9.81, 9.72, 11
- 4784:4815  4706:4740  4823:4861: 0.04 mag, 10.1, 9.74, 10.1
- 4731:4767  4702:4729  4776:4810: 0.02 mag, 10.1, 9.84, 9.87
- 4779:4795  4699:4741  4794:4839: -0.06 mag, 10.1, 10.4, 9.73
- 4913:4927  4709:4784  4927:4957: 0.05 mag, 9.91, 10.5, 11.1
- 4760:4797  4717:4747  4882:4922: 0.03 mag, 9.95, 9.84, 10.5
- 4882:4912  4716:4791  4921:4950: 0.02 mag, 9.92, 10.4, 10.8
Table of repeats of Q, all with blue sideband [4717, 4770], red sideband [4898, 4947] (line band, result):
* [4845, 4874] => -0.01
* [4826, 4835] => 0.03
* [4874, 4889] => 0.02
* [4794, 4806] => 0.08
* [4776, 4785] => -0.05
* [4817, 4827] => 0.04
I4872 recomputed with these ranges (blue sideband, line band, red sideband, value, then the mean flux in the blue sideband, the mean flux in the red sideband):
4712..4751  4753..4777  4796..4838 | 0.039 mag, 10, 9.73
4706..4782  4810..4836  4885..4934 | 0.039 mag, 9.89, 10.6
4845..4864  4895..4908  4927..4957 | 0.006 mag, 9.87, 11.1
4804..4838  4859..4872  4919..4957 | -0.008 mag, 9.83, 10.9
